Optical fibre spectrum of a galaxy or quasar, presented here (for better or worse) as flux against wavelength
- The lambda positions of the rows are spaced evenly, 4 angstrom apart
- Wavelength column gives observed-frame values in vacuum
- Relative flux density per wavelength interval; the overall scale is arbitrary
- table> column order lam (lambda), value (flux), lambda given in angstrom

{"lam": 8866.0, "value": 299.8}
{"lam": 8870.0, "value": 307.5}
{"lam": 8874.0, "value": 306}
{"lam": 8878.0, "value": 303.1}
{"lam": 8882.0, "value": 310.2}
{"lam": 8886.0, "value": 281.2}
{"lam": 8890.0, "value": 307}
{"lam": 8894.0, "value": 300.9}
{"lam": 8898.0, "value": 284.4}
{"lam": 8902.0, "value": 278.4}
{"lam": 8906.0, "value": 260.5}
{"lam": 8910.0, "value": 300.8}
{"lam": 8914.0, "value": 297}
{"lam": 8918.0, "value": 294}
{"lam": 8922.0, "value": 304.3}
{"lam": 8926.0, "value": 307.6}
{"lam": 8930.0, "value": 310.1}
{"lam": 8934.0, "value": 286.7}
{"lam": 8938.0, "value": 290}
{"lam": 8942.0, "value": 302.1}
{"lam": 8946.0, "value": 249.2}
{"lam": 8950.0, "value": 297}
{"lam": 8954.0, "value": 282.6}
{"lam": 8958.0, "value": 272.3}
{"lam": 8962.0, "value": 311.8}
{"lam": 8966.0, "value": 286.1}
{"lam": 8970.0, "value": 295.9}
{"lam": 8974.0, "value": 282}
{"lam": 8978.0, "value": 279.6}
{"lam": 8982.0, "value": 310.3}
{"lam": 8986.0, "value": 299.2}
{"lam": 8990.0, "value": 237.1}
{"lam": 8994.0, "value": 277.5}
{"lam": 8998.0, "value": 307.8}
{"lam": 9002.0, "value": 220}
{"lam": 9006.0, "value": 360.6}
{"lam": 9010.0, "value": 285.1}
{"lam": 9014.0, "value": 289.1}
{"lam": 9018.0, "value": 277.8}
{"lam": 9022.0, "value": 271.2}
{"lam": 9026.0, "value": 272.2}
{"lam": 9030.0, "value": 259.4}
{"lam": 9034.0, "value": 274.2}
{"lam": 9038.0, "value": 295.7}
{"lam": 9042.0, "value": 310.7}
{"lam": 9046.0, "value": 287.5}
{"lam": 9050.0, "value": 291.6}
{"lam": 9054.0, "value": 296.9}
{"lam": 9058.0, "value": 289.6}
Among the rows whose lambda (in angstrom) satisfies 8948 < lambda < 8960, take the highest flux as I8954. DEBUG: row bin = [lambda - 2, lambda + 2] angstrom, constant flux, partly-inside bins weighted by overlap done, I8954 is 297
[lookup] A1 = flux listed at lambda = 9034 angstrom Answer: 274.2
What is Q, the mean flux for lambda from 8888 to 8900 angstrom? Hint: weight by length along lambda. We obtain 297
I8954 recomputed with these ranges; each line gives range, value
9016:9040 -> 295.7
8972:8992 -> 310.3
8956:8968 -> 311.8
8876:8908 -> 310.2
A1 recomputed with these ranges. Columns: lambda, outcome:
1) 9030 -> 259.4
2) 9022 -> 271.2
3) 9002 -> 220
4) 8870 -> 307.5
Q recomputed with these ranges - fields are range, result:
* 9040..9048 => 299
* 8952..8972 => 290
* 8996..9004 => 264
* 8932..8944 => 293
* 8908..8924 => 299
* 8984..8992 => 268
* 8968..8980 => 286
